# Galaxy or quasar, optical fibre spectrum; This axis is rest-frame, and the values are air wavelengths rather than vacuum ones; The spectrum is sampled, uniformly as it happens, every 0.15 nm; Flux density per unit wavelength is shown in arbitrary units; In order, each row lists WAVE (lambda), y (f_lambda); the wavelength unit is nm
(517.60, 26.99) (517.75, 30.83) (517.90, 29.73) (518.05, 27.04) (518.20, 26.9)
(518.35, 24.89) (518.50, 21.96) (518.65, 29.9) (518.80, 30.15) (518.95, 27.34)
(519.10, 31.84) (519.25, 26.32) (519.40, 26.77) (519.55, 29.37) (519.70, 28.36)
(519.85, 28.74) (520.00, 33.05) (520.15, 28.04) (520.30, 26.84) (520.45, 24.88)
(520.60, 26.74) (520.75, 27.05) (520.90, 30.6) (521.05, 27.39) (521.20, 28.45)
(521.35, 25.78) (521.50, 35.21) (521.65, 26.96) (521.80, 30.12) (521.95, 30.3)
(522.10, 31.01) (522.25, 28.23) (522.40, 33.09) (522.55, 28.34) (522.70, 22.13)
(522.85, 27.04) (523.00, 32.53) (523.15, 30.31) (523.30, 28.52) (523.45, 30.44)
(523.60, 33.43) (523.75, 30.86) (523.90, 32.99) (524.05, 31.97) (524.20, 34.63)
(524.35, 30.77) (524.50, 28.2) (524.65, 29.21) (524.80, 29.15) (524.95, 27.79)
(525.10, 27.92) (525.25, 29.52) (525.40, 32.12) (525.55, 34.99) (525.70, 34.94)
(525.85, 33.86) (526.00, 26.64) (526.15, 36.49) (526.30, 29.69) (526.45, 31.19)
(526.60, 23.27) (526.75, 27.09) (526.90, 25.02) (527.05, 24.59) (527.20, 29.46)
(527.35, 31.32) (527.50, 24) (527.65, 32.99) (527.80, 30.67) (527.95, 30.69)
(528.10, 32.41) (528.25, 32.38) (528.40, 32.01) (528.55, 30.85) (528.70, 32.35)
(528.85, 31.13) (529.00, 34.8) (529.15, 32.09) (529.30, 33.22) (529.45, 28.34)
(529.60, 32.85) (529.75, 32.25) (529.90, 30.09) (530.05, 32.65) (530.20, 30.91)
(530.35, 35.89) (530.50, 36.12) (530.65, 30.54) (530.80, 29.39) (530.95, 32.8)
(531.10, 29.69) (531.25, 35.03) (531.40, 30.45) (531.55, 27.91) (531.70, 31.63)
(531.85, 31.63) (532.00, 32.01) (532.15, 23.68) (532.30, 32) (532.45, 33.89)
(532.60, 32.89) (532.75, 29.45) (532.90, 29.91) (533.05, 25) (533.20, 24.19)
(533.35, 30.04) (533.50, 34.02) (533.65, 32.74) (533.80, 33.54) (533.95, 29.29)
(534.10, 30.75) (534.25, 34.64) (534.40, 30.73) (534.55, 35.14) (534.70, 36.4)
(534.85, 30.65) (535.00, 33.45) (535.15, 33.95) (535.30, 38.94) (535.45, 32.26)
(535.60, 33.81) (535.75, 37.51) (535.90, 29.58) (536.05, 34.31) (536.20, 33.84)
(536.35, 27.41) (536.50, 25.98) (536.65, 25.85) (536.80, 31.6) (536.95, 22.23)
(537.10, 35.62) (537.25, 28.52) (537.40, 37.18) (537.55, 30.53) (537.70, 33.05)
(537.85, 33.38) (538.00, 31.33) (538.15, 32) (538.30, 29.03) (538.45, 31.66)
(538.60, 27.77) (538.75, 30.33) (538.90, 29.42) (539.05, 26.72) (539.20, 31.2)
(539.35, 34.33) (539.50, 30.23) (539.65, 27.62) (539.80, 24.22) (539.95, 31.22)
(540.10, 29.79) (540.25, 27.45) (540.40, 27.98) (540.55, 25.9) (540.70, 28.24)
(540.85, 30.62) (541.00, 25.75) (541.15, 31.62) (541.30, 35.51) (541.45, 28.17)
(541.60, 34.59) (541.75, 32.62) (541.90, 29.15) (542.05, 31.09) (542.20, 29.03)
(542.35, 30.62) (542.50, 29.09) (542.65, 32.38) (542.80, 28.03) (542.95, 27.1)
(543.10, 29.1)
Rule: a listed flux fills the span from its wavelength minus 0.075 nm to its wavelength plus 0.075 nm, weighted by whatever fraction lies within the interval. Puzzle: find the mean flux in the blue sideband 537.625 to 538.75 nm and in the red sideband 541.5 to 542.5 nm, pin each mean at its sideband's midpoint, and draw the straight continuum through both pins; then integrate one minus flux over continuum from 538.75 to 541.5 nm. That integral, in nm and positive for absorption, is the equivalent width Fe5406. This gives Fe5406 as 0.157 nm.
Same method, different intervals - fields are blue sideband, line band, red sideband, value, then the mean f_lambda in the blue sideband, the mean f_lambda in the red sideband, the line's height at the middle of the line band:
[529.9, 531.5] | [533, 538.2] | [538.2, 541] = -0.22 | 32.2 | 29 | 30.4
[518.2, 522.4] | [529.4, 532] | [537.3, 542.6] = -0.20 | 28.4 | 30.2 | 29.4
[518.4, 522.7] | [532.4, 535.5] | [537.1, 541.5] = -0.24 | 28.5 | 30.1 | 29.7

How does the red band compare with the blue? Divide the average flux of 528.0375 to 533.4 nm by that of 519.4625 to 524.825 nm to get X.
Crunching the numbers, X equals 1.1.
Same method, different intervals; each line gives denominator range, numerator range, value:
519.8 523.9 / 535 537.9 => 1.09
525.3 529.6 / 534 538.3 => 1.05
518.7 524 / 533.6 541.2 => 1.06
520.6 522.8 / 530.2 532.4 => 1.09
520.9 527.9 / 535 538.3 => 1.07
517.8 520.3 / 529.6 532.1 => 1.13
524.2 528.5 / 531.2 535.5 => 1.05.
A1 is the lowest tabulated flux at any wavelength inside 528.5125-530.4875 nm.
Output 28.34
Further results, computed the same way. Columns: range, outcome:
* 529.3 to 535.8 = 23.68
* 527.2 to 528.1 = 24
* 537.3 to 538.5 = 29.03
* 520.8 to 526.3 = 22.13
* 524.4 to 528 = 23.27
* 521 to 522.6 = 25.78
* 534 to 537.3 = 22.23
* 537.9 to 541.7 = 24.22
